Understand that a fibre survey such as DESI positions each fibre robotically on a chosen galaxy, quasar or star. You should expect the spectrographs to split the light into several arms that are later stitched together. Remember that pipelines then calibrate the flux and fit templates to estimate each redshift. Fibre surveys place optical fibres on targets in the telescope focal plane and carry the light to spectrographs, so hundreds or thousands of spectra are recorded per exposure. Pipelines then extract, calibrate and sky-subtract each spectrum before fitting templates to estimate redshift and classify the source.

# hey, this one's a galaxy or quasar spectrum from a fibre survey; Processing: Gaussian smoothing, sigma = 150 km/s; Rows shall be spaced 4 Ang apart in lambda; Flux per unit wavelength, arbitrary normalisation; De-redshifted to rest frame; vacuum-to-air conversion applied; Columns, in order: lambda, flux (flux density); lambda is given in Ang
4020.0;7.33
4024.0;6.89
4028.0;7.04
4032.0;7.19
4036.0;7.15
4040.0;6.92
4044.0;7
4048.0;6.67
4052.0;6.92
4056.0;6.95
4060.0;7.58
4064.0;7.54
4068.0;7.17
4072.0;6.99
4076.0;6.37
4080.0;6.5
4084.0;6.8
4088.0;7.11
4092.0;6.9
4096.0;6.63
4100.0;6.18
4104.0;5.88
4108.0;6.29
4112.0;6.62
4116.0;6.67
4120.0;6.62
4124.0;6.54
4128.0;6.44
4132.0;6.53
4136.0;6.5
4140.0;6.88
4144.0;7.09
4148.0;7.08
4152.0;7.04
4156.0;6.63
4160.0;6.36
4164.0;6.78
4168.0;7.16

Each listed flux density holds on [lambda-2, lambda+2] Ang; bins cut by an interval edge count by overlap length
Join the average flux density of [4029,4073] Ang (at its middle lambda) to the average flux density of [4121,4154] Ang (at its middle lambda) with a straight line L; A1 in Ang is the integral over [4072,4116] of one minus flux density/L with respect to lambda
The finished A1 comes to 2.4 Ang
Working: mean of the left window 7.1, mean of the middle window 6.56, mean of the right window 6.76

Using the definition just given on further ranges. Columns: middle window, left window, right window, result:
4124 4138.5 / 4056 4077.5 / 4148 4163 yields 0.71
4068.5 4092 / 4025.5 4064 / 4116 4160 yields 0.48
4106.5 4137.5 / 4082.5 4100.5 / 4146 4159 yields 1.32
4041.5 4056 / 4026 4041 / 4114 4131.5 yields 0.25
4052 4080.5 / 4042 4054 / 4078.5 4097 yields -0.83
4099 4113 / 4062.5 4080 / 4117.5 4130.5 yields 0.96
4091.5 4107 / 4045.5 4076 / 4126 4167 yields 1.30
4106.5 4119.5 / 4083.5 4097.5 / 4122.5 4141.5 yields 0.31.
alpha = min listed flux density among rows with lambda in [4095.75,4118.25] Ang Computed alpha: 5.88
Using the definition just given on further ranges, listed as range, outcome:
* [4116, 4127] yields 6.54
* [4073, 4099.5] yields 6.37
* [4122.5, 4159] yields 6.44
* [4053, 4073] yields 6.95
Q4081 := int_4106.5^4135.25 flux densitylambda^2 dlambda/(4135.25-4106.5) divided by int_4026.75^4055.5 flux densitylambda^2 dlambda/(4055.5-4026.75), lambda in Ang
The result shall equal 0.97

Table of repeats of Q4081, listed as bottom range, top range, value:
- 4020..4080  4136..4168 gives 1.02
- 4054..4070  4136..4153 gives 0.99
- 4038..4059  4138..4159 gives 1.05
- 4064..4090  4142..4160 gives 1.04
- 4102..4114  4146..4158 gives 1.13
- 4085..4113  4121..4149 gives 1.05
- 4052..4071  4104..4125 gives 0.92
